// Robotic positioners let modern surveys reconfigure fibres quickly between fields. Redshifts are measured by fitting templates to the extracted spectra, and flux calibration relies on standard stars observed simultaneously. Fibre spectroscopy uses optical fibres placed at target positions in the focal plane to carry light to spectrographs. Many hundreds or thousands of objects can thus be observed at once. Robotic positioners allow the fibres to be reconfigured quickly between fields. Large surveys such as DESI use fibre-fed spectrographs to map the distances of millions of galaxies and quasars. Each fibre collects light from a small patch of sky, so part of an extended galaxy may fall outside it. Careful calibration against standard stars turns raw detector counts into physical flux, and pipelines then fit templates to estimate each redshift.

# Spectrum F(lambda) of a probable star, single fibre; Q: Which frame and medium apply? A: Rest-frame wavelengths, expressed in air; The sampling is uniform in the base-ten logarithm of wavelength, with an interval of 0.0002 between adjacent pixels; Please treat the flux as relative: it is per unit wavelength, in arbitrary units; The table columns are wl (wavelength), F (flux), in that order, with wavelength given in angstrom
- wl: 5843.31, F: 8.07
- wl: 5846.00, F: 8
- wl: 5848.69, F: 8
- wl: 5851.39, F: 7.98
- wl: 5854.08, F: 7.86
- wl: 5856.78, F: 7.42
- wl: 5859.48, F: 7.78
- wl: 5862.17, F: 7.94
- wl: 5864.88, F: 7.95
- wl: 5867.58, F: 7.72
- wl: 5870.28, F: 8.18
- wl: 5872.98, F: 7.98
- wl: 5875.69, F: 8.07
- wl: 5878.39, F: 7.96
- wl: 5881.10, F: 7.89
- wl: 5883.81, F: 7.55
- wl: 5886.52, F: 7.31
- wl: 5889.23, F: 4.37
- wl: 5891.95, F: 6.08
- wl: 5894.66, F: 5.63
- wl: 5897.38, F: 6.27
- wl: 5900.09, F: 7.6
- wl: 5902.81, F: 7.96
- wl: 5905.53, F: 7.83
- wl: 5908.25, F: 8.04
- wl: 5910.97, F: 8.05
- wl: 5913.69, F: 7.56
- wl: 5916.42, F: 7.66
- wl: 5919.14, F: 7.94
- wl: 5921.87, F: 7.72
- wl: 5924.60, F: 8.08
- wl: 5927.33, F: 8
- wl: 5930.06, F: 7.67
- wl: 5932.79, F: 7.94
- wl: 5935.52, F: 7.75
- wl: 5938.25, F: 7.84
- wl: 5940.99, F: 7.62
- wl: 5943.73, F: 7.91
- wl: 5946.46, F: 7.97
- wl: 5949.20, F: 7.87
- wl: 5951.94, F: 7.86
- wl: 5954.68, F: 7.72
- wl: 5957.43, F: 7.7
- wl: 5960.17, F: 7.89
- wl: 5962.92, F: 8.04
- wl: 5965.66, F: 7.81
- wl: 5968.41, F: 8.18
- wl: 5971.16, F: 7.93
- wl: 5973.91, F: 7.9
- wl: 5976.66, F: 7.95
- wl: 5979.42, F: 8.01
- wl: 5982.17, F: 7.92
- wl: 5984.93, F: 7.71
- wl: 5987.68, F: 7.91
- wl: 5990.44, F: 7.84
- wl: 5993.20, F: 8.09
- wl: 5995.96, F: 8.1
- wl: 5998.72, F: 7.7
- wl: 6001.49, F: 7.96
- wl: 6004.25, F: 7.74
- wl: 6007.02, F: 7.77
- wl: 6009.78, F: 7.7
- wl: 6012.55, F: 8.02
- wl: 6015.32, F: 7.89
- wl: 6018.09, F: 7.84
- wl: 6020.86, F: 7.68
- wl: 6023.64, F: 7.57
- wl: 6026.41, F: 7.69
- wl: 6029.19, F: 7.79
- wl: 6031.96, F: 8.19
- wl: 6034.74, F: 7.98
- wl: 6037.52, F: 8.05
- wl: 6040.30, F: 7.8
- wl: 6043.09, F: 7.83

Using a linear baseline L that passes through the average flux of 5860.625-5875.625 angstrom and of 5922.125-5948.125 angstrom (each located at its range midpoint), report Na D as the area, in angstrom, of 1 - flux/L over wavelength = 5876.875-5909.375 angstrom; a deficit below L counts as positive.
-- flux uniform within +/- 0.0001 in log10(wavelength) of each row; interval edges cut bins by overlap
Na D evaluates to 3.6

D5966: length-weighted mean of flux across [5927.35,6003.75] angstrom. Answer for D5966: 7.88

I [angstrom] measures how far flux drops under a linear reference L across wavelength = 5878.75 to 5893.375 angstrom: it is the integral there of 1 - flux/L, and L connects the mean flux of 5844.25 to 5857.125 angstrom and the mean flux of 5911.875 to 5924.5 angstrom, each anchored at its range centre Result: 2.1 angstrom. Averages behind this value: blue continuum 7.89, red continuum 7.77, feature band 6.72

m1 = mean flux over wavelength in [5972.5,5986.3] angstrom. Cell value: 7.9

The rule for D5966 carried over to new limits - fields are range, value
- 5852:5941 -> 7.56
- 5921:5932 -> 7.88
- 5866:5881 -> 7.98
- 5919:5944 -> 7.84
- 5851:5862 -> 7.77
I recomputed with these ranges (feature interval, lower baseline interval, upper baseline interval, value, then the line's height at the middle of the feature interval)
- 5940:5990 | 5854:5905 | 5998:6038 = -1.6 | 7.64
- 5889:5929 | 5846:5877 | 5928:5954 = 2.6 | 7.86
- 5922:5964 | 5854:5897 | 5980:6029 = -1.5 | 7.59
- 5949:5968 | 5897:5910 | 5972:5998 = 0.0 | 7.84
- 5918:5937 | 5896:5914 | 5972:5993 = -0.4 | 7.7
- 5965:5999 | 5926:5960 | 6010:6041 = -0.4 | 7.84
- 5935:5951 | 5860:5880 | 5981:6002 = 0.2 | 7.93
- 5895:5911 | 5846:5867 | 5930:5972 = 0.8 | 7.86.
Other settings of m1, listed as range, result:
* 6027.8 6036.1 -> 7.99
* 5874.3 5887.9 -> 7.75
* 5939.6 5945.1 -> 7.77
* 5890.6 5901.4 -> 6.39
